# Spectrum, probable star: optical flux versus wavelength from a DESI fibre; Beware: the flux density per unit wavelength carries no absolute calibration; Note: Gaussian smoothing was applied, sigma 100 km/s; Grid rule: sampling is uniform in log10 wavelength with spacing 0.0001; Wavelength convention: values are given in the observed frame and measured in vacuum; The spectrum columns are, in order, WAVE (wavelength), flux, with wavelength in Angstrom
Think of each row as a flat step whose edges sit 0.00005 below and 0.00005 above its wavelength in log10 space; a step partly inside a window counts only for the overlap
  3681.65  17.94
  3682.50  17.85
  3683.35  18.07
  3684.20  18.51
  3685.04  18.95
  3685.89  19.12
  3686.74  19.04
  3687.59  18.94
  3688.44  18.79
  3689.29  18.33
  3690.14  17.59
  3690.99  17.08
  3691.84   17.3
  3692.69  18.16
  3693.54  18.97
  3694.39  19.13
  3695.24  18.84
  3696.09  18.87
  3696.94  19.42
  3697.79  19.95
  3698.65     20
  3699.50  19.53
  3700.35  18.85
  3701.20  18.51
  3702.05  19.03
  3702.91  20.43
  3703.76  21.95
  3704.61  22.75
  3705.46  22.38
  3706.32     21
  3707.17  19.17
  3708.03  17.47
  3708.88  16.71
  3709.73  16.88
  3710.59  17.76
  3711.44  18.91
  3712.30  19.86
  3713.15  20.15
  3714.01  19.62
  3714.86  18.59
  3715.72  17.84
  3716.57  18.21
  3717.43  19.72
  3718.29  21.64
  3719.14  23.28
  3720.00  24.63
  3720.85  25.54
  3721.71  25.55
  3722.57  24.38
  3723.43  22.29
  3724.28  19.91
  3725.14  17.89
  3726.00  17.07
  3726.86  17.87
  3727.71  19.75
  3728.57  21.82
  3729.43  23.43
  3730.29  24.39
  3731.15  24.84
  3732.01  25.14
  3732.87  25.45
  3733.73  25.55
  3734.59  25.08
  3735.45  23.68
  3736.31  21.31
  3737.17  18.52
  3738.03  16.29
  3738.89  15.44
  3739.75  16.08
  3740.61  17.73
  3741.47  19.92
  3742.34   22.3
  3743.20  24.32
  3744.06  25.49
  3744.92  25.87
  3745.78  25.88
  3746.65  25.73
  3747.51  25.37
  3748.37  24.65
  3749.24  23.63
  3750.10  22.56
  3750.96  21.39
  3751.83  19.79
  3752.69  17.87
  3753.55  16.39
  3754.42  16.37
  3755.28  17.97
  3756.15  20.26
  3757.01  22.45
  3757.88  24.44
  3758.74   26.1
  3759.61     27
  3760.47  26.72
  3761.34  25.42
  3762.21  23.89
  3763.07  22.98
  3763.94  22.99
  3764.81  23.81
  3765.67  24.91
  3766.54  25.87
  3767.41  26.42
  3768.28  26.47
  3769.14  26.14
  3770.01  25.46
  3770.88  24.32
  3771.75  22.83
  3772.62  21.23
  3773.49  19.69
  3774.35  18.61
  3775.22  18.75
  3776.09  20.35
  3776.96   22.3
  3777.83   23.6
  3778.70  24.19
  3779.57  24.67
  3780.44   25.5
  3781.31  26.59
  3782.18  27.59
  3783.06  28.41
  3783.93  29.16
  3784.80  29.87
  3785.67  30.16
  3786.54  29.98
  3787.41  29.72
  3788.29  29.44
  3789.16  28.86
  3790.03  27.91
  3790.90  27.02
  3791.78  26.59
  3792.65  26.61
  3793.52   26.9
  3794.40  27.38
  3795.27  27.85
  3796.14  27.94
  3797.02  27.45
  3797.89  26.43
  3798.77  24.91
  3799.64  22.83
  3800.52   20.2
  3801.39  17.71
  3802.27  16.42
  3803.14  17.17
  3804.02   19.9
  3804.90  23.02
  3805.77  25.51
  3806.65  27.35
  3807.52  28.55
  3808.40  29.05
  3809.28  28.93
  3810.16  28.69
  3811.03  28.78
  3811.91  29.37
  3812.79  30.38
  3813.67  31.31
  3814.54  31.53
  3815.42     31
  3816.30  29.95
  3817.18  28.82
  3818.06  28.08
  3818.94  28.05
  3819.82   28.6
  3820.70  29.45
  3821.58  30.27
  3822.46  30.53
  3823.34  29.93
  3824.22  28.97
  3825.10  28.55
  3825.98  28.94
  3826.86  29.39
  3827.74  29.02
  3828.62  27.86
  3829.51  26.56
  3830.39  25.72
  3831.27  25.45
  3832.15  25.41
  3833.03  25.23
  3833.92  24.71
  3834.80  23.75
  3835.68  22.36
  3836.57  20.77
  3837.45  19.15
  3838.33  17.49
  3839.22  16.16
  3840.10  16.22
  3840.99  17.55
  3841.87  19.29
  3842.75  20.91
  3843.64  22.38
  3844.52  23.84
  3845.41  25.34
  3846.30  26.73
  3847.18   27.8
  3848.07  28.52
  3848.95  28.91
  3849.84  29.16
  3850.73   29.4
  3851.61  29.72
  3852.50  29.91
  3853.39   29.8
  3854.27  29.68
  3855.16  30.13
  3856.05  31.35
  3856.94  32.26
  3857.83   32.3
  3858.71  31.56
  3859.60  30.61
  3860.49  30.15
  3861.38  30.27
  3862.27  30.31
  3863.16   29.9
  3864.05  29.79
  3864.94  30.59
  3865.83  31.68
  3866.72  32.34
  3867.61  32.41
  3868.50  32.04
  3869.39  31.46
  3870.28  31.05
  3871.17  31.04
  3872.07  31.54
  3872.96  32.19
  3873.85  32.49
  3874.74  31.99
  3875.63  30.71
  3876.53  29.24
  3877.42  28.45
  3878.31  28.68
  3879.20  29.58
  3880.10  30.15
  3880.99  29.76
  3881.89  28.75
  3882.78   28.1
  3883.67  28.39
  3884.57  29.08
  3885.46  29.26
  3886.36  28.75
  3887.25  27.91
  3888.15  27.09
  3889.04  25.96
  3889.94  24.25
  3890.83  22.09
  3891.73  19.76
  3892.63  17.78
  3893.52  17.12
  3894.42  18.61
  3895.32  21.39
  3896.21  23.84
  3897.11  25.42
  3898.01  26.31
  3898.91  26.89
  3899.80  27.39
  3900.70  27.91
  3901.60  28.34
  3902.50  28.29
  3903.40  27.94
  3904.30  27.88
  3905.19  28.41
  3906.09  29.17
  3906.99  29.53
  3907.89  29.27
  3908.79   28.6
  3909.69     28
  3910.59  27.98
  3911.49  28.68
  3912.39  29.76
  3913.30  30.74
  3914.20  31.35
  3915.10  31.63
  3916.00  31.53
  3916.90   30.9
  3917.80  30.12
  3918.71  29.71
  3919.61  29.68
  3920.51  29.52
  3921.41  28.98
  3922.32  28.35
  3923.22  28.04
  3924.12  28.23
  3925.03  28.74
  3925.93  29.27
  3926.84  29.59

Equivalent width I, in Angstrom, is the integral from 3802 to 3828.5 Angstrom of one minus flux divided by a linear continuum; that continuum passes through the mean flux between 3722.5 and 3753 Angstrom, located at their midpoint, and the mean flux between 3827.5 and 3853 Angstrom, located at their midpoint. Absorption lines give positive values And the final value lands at -4.70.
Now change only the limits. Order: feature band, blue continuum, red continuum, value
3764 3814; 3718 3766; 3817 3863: -2.1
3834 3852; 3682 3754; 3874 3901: 1.2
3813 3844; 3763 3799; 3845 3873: 2.9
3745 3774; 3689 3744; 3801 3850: -1.0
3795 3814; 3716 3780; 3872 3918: -0.7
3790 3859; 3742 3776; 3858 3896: -0.9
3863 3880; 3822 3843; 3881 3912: -3.6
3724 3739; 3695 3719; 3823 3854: -0.7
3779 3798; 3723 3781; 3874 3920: -3.3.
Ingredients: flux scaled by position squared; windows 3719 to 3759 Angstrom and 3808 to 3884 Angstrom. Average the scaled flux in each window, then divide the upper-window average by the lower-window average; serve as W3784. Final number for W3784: 1.36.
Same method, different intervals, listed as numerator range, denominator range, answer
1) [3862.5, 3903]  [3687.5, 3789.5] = 1.36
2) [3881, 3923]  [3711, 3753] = 1.38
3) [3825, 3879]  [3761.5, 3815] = 1.12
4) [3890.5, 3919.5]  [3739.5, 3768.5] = 1.27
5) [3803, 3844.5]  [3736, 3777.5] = 1.20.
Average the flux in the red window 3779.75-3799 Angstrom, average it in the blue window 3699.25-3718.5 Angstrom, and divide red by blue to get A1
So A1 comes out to 1.4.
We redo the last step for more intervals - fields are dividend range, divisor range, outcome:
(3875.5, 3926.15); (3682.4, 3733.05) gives 1.38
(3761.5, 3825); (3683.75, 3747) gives 1.28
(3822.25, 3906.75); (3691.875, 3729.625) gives 1.36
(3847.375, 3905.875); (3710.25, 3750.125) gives 1.31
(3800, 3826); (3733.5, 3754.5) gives 1.26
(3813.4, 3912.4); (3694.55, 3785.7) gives 1.25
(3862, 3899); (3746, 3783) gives 1.20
